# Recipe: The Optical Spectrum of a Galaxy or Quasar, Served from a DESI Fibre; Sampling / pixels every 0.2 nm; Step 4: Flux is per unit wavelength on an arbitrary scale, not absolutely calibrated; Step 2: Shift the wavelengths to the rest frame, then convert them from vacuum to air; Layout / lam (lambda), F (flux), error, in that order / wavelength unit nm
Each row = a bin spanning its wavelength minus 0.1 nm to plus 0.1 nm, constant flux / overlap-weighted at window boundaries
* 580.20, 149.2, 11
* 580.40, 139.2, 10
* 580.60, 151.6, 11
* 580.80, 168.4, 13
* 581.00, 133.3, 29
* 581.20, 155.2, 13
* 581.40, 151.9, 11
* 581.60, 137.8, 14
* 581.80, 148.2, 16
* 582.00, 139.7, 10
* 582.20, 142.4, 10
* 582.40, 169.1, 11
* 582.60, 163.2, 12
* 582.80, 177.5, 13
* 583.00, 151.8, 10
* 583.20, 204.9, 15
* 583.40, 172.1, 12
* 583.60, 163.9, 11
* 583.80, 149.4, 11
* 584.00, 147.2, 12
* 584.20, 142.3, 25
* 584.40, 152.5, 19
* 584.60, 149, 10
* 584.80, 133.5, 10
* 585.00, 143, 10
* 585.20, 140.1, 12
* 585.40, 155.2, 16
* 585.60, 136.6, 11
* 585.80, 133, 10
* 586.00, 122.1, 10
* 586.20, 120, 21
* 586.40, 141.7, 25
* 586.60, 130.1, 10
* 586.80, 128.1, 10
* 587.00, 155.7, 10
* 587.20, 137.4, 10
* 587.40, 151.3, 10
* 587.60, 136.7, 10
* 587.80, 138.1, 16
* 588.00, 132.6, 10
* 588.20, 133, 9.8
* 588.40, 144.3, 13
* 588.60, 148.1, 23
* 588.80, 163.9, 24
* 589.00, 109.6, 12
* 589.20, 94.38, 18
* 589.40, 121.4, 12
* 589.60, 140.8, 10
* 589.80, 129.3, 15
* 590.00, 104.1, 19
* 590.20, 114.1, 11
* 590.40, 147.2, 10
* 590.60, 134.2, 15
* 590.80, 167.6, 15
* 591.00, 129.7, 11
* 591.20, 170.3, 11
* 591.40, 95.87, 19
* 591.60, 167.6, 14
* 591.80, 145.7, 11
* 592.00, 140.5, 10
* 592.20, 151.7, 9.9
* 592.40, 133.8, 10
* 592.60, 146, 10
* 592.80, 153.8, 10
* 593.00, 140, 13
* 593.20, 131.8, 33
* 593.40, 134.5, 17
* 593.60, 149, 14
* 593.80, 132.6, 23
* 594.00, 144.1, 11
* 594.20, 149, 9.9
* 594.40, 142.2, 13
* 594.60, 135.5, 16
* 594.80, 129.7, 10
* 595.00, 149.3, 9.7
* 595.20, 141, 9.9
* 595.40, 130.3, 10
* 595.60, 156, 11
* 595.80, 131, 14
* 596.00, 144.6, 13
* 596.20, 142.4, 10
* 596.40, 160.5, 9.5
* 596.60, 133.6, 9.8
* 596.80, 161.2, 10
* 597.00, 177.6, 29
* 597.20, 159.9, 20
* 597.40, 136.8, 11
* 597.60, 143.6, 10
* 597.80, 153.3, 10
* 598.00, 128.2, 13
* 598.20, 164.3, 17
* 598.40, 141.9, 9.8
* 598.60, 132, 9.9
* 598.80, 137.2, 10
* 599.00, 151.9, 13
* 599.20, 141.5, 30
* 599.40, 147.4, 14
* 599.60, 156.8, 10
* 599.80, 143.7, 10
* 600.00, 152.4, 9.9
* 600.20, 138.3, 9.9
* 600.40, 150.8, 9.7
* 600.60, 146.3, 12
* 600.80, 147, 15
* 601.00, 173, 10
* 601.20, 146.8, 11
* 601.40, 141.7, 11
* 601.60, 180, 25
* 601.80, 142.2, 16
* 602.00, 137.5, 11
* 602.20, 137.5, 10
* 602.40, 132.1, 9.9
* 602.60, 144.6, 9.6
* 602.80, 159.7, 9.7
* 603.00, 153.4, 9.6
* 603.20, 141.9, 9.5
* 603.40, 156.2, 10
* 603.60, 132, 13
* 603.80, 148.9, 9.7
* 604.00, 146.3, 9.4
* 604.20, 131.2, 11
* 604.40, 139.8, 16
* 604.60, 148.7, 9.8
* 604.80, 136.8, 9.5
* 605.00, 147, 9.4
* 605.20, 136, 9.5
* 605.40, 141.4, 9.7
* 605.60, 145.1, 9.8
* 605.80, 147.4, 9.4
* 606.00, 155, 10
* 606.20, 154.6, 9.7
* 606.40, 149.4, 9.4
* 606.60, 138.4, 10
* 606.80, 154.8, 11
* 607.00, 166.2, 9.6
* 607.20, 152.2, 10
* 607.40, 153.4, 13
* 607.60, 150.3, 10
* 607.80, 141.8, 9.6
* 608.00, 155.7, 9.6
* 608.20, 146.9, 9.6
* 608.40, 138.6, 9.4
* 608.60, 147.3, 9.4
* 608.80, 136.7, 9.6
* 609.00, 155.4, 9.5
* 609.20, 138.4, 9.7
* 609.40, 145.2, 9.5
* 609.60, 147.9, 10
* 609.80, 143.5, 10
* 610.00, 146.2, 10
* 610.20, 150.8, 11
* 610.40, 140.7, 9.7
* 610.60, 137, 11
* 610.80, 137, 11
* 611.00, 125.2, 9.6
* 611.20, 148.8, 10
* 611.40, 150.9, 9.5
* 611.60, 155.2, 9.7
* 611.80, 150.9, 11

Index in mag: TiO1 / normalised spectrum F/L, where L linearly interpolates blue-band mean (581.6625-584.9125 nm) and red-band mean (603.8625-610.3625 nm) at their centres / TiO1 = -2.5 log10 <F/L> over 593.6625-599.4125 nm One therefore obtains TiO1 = 0.04 mag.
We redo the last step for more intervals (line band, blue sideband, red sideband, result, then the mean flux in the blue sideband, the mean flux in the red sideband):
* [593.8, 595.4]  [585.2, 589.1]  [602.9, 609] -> 0.01 mag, 138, 147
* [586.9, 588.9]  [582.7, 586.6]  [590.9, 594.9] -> 0.01 mag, 149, 141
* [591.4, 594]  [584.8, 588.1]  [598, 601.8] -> 0.01 mag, 137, 149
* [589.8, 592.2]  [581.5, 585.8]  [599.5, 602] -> 0.10 mag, 153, 151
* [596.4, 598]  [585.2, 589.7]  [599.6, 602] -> -0.03 mag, 135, 151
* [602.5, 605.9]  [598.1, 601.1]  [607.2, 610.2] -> 0.02 mag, 148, 147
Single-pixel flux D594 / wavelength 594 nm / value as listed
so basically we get 144.1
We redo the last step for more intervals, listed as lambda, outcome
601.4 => 141.7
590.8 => 167.6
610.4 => 140.7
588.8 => 163.9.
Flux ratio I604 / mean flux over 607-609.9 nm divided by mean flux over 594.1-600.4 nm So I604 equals 1.01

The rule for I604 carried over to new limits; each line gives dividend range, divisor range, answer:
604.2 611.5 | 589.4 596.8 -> 1.04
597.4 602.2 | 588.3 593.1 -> 1.07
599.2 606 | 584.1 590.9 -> 1.07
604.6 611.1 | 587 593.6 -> 1.06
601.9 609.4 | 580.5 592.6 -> 1.02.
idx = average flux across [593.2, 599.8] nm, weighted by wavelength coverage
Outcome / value 145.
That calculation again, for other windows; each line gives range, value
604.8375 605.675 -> 142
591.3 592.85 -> 141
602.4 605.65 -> 144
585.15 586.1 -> 137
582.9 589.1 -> 144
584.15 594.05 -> 138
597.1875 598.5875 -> 145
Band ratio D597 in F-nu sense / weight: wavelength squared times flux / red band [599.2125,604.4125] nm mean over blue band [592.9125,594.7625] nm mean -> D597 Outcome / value 1.08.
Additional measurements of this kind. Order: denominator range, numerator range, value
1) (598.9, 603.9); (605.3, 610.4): 1.02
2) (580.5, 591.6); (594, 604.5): 1.07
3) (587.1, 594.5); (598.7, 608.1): 1.11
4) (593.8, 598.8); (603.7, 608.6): 1.05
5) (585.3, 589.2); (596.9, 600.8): 1.12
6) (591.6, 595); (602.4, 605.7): 1.05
